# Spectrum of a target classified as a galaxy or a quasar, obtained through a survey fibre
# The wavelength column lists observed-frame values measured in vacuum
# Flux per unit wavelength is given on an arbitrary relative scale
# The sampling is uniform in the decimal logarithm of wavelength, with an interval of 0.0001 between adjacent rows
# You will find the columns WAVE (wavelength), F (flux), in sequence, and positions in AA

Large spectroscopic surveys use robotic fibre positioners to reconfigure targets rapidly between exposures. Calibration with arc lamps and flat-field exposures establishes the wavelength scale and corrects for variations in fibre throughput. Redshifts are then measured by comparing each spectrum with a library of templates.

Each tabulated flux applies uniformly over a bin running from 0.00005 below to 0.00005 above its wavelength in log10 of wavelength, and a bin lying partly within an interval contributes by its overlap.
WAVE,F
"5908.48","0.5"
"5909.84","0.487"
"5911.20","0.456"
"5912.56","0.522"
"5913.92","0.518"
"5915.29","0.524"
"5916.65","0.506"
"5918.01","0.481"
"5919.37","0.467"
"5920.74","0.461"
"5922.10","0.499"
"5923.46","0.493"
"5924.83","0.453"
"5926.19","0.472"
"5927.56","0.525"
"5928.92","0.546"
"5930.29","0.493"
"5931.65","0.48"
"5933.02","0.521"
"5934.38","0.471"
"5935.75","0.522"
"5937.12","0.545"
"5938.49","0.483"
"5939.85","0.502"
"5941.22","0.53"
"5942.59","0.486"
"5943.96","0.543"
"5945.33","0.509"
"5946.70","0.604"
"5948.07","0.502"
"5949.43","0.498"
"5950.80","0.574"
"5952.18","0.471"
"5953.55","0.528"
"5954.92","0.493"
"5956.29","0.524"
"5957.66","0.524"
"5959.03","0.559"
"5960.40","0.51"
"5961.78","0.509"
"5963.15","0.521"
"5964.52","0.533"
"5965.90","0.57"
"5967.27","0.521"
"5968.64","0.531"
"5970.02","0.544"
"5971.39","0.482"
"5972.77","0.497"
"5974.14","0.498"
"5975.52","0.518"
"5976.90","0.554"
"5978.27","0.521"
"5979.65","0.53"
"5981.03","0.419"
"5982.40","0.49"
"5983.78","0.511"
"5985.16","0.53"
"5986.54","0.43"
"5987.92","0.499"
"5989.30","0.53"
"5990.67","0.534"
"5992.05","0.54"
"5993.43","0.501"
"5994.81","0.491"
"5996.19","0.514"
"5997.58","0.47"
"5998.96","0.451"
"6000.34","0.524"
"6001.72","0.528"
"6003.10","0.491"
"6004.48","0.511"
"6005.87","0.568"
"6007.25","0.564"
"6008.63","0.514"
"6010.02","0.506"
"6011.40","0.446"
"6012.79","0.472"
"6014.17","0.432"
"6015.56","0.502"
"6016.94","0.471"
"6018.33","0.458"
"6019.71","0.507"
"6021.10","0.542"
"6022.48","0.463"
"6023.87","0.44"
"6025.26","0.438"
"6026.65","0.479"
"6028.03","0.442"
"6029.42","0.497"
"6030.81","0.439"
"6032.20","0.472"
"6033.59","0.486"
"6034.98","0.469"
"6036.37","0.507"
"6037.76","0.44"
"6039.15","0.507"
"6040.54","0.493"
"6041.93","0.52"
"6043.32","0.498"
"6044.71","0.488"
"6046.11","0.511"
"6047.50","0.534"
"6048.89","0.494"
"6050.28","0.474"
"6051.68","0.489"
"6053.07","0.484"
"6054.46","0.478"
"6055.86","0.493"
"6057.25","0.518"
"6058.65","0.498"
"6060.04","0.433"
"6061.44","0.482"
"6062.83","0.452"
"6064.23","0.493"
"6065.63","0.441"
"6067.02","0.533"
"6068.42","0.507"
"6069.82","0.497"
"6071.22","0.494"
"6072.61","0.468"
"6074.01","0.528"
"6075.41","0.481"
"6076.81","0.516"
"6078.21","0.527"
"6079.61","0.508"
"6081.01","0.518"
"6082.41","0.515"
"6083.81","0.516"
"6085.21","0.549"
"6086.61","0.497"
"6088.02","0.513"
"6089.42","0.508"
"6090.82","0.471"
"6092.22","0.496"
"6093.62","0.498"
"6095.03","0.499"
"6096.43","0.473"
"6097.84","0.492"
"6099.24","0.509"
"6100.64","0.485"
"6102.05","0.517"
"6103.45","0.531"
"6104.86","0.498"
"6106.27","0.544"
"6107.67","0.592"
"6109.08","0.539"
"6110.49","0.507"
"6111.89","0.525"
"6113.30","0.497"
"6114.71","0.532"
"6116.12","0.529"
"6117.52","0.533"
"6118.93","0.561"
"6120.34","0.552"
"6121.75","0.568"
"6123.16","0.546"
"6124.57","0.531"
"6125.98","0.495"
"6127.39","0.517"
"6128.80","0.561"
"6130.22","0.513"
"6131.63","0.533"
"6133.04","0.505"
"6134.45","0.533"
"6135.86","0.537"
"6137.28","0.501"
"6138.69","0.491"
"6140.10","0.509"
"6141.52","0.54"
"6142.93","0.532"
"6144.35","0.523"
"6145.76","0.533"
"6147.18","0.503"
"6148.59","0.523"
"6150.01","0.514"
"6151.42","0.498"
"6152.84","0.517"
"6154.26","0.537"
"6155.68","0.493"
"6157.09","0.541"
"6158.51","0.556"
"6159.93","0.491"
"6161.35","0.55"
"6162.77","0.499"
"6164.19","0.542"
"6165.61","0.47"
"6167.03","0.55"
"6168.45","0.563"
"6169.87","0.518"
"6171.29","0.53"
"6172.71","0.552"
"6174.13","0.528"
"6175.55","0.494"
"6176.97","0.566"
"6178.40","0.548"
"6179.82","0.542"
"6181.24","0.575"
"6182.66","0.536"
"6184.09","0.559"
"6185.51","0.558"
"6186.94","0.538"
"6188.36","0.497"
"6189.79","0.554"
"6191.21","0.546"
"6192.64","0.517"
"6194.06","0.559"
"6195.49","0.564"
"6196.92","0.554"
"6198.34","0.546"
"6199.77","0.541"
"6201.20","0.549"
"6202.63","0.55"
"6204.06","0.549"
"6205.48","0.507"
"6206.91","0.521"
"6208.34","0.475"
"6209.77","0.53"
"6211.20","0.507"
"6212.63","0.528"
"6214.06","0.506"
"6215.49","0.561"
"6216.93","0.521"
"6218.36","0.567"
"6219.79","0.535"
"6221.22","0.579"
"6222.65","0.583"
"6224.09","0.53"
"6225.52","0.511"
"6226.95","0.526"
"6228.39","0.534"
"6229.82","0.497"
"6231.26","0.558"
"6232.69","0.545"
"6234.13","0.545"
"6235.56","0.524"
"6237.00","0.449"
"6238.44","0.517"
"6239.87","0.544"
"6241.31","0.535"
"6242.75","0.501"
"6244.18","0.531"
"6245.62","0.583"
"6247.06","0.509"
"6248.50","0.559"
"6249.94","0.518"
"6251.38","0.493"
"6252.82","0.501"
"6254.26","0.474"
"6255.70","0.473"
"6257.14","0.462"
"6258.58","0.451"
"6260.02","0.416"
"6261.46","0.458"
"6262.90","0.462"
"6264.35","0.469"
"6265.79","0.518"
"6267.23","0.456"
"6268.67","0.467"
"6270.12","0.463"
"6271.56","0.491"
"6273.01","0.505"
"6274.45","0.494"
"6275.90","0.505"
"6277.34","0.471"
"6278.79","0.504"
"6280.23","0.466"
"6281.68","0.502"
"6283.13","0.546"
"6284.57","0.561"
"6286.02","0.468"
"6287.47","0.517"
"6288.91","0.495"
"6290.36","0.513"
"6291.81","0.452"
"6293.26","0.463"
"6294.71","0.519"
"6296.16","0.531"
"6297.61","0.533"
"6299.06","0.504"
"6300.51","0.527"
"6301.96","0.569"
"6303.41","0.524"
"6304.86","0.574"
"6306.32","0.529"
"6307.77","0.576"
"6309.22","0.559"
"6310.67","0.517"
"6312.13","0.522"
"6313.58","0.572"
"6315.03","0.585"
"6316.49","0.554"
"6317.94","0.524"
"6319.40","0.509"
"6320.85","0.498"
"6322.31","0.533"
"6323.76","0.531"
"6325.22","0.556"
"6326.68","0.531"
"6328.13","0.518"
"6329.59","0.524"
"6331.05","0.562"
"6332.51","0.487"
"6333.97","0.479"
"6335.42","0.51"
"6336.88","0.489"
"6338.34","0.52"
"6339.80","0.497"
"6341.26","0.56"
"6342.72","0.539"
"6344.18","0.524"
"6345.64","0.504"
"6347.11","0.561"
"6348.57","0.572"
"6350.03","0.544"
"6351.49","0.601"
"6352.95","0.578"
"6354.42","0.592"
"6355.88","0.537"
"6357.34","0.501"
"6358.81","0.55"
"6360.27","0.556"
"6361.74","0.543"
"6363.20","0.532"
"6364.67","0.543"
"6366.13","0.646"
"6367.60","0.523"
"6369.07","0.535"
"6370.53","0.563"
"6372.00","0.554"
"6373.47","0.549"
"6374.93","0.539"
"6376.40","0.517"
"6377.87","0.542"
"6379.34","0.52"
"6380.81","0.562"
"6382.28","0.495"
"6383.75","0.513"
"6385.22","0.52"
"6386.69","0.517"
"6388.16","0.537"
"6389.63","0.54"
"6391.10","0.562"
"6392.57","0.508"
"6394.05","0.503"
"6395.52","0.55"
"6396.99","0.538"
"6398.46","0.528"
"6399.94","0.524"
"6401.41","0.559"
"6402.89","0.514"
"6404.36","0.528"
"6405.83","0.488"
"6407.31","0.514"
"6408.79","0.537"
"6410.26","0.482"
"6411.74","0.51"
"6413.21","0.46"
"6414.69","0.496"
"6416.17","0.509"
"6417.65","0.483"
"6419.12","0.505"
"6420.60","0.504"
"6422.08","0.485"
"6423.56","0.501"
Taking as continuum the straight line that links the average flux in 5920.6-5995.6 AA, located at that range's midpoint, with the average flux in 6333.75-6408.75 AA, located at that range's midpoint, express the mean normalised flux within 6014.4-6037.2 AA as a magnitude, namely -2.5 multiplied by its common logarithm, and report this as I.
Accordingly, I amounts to 0.09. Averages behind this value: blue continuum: 0.512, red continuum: 0.536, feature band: 0.475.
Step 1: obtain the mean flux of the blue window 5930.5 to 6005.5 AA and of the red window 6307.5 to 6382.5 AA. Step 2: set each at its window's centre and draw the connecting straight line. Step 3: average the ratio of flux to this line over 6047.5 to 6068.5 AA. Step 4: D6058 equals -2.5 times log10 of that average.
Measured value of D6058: 0.07 mag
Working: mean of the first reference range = 0.513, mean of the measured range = 0.486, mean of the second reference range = 0.539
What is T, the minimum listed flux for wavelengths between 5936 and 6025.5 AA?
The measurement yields 0.419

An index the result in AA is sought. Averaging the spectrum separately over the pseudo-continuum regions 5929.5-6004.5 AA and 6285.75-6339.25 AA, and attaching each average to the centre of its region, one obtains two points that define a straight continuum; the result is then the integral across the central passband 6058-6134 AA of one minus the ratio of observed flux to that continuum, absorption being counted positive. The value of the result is 0.7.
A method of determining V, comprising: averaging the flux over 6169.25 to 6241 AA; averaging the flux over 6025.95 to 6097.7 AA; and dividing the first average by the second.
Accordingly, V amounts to 1.1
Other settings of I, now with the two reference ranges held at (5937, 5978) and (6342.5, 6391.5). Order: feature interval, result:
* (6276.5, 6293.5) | 0.088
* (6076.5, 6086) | 0.015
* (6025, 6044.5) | 0.102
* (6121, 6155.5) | 0.018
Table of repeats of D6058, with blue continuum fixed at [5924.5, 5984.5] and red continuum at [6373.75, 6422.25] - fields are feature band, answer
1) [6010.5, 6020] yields 0.10 mag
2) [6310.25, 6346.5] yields -0.02 mag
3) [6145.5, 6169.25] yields -0.01 mag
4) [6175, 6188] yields -0.06 mag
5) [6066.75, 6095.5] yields 0.02 mag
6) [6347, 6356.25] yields -0.11 mag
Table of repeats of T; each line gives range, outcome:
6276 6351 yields 0.452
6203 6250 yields 0.449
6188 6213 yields 0.475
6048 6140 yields 0.433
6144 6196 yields 0.47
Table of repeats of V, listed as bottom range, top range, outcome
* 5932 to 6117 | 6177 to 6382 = 1.05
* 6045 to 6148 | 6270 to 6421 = 1.03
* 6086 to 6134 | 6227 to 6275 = 0.96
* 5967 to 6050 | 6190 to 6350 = 1.05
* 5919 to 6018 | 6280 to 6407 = 1.05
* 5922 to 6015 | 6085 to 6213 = 1.03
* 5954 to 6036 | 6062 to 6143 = 1.03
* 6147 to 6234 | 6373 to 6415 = 0.98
